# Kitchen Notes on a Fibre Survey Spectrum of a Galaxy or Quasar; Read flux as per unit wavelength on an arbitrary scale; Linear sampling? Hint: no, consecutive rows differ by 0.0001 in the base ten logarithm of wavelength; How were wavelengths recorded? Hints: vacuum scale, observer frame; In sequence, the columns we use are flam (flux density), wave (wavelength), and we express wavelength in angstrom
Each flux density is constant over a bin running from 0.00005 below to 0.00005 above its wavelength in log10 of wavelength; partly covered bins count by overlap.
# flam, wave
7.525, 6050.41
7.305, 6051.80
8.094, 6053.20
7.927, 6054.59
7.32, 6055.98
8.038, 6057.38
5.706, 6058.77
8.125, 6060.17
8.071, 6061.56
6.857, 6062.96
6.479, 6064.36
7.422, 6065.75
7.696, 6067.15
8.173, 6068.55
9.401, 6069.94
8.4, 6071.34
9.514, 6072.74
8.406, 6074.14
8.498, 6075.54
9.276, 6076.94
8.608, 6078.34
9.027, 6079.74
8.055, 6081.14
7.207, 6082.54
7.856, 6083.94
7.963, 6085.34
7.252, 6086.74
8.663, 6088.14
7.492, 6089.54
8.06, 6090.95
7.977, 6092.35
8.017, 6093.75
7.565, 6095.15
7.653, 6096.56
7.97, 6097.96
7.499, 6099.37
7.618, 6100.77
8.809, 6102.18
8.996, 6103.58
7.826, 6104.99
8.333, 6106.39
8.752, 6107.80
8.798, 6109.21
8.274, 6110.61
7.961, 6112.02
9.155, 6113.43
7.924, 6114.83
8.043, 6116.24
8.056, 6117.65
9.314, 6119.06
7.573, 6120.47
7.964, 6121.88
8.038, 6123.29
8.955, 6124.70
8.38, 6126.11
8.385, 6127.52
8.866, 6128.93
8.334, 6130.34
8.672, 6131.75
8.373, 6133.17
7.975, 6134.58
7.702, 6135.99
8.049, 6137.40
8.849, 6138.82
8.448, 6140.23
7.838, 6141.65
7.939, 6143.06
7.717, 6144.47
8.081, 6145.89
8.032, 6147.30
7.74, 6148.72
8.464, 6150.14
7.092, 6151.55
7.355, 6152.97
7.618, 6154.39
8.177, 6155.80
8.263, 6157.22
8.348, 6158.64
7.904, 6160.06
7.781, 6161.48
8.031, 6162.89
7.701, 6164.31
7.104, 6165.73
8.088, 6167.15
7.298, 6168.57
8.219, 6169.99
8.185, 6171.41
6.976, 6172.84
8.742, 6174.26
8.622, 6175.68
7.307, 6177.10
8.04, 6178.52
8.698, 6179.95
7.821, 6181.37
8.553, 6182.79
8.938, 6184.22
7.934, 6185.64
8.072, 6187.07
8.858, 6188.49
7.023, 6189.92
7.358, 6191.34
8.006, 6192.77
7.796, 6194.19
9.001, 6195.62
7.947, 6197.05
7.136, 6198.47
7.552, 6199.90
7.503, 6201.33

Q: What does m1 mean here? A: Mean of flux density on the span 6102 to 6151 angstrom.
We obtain 8.29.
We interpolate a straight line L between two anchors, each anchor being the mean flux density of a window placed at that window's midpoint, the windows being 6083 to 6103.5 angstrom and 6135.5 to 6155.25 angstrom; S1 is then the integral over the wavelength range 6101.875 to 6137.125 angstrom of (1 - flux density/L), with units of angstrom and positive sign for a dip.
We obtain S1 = -2.0 angstrom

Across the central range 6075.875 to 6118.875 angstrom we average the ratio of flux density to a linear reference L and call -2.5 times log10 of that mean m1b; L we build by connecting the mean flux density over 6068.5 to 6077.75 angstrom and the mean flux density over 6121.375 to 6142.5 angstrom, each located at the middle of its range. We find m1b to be 0.06 mag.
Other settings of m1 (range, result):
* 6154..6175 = 7.9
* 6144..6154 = 7.77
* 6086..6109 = 8.05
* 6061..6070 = 7.6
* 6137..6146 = 8.13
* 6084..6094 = 7.91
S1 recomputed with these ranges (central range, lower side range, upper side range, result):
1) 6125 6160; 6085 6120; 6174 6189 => 0.49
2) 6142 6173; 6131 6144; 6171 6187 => 1.29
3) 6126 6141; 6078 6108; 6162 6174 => -0.93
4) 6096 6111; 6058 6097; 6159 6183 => -0.50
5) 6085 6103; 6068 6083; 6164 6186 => 1.30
